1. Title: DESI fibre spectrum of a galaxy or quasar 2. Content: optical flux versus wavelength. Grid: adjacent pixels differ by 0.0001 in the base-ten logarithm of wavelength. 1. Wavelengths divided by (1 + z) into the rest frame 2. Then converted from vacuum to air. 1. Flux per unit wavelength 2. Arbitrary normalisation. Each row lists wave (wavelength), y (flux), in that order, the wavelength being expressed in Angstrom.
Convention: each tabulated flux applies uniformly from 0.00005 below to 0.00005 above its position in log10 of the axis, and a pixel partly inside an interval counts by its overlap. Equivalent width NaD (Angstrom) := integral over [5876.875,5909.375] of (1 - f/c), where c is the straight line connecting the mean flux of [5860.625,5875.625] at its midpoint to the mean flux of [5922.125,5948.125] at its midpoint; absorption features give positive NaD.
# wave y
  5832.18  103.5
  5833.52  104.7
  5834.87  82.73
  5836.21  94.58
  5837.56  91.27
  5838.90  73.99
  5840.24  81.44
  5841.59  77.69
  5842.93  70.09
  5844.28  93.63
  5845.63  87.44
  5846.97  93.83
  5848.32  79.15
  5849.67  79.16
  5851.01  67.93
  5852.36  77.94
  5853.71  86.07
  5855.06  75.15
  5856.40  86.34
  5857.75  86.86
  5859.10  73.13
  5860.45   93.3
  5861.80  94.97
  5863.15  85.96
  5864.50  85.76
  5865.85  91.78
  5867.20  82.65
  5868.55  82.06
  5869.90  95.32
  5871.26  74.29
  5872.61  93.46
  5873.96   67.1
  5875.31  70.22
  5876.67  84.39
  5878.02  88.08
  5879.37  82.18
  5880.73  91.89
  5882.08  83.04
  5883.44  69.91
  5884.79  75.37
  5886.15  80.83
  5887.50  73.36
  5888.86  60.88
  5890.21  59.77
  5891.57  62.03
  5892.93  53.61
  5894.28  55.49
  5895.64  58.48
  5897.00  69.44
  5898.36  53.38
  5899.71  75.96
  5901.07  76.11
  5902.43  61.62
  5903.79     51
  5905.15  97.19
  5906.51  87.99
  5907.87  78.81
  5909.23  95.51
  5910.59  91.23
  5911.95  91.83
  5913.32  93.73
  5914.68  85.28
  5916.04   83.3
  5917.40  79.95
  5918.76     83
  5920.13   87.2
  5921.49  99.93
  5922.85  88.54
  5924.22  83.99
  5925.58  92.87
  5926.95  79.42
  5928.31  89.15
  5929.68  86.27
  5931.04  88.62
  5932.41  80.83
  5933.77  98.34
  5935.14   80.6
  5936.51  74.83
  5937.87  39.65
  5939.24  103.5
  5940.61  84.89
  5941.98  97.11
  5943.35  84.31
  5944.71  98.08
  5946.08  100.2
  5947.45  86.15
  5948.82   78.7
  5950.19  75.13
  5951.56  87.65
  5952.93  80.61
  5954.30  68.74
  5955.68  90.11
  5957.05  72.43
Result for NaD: 4.9 Angstrom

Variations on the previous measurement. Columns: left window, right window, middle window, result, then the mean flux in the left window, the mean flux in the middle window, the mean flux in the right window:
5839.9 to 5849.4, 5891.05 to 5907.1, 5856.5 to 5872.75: -2.0 Angstrom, 83.1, 86.4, 66.8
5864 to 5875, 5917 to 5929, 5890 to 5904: 3.9 Angstrom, 83.6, 61.9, 87.3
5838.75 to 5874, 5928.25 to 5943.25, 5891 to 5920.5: 2.7 Angstrom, 83.3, 75.9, 83.7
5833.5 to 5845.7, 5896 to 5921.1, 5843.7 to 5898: 2.6 Angstrom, 84.6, 78.6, 80.1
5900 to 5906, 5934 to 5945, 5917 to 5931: -1.6 Angstrom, 72.2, 87.3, 83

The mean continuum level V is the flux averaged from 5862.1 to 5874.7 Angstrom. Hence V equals 84.5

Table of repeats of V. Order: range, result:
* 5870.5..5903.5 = 71.5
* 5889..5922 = 76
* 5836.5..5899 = 78.4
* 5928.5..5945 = 84.6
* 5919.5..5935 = 88.4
